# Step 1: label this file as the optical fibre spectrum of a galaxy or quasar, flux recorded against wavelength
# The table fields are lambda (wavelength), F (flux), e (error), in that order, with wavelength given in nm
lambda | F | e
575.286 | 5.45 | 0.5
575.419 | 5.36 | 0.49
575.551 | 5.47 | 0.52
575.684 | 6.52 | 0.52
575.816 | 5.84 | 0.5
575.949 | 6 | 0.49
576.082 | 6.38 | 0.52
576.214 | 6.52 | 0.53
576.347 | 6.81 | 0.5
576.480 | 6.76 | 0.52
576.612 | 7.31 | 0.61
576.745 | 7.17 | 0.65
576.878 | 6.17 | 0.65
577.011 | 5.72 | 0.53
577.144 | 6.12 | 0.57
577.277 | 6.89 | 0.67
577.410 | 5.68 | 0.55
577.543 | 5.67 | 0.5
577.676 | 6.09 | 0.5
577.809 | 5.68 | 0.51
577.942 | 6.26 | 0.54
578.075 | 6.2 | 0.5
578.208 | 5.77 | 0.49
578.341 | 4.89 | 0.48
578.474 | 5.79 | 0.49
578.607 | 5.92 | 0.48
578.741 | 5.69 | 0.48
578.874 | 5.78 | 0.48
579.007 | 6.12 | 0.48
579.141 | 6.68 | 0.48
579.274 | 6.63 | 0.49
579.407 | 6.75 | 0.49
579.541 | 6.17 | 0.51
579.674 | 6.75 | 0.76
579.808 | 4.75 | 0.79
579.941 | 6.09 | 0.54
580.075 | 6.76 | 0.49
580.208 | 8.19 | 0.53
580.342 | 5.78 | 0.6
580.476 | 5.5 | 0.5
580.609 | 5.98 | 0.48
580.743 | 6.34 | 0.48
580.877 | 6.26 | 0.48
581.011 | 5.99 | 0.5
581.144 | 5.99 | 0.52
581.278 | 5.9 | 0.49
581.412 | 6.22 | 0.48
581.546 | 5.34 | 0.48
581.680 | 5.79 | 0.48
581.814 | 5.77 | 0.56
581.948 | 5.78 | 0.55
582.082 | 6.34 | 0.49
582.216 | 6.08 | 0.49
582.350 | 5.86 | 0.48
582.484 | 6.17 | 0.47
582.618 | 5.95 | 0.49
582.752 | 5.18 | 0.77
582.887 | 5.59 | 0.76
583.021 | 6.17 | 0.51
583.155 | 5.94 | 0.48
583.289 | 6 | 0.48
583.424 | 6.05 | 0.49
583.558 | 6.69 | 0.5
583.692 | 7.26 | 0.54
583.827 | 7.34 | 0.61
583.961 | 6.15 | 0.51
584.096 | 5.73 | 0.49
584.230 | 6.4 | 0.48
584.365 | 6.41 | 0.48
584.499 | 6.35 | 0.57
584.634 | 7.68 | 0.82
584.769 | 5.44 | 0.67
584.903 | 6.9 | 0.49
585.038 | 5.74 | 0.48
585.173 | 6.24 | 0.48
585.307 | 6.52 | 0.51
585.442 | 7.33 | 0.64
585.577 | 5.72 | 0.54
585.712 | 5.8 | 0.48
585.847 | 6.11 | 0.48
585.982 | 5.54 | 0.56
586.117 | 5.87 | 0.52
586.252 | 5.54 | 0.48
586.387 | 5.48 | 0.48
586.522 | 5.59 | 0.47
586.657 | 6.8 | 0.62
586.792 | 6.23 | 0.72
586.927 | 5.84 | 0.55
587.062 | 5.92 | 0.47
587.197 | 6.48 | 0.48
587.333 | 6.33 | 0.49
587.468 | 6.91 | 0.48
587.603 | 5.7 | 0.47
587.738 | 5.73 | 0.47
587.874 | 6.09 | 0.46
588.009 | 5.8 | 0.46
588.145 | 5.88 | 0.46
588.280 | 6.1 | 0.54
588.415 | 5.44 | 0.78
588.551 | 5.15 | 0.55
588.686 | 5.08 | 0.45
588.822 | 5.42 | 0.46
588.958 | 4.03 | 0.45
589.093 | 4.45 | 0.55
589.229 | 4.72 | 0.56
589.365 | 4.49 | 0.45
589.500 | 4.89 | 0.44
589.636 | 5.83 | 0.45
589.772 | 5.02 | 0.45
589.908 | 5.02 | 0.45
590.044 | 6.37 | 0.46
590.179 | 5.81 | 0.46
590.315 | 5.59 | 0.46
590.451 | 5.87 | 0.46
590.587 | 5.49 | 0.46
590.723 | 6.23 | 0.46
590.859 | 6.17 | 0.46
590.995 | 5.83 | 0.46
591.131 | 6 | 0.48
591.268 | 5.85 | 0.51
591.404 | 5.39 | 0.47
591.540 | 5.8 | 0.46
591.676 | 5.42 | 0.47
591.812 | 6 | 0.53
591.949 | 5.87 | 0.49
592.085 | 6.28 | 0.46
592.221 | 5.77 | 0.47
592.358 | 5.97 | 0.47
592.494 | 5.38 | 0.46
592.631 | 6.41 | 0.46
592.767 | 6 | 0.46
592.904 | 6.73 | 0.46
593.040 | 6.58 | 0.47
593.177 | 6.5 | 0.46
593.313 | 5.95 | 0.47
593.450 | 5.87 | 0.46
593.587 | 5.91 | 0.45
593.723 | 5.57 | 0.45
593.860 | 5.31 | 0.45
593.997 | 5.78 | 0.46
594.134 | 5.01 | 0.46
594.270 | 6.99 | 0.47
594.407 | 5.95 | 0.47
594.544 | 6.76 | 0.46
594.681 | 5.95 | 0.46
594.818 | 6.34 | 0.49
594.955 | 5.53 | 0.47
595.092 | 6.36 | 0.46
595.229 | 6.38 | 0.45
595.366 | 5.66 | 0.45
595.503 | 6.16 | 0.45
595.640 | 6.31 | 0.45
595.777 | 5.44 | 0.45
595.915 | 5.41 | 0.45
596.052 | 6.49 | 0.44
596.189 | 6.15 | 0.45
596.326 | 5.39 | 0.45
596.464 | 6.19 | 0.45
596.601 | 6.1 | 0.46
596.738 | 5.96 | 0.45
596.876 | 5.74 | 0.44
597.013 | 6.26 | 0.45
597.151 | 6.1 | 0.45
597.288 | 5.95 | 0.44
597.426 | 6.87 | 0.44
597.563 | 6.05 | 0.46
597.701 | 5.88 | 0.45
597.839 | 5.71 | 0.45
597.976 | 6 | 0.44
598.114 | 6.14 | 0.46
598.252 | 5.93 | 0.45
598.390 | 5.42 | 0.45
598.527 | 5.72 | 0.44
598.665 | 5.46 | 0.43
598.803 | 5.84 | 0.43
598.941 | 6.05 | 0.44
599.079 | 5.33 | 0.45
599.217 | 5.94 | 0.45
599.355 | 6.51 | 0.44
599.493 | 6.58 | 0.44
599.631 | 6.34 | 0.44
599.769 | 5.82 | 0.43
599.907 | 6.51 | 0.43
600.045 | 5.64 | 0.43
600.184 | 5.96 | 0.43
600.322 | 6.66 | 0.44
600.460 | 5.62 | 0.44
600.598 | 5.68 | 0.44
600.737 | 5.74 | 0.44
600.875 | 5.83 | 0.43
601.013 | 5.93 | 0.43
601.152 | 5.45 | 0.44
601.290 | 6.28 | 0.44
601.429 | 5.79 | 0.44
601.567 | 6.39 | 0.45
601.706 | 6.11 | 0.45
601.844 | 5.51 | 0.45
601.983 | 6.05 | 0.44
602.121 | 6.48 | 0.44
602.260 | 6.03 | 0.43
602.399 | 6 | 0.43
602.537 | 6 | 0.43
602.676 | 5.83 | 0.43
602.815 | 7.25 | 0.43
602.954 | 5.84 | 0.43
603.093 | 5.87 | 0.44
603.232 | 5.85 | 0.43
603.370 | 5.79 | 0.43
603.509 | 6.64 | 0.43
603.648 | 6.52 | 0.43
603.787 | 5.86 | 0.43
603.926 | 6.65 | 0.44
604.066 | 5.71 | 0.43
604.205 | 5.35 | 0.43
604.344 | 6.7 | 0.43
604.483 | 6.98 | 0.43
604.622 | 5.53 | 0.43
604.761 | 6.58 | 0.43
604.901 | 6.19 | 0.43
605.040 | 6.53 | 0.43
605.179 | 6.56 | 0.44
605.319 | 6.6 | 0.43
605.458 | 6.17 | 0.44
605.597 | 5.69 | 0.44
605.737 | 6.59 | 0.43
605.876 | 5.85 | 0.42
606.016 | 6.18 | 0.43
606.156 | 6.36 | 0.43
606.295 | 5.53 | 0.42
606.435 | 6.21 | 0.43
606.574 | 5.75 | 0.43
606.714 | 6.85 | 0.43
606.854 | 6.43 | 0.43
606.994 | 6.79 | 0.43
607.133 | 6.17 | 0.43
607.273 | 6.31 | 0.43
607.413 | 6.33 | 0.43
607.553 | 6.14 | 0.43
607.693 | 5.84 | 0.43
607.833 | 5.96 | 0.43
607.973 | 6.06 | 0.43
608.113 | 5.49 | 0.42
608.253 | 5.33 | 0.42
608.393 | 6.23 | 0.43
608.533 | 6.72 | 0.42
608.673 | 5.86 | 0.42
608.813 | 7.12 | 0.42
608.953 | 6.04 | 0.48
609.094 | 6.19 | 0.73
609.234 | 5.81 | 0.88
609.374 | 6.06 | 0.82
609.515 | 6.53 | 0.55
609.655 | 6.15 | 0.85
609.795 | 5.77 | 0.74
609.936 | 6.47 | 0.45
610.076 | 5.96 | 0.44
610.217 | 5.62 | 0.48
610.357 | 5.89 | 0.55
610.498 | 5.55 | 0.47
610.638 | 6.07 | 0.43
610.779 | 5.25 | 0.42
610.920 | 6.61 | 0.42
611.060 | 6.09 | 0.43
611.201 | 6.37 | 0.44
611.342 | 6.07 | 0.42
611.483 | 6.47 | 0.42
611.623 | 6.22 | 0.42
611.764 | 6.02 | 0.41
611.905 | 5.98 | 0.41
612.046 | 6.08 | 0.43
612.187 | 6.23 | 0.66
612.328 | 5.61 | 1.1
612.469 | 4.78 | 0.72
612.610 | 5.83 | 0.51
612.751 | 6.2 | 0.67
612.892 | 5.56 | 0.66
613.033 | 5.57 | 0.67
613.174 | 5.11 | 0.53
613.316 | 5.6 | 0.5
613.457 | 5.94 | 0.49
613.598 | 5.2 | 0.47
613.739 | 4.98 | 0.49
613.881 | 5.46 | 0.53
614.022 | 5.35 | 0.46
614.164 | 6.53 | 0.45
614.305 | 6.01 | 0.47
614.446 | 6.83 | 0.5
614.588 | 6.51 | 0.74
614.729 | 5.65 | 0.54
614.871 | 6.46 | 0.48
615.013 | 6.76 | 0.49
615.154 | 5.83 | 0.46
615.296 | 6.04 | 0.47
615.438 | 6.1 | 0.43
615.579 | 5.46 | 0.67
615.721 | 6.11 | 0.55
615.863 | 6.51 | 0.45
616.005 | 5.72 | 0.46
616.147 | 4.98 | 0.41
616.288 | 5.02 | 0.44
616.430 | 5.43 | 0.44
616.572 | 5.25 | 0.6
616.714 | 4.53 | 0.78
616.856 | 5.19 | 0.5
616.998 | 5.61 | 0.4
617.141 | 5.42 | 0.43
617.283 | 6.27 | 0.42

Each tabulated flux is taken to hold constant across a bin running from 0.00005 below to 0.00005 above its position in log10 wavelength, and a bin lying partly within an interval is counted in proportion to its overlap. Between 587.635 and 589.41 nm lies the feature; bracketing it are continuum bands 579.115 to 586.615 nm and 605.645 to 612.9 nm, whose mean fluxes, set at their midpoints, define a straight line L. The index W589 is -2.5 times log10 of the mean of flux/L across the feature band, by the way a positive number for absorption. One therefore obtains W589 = 0.164 mag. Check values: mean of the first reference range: 6.15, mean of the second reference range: 6.07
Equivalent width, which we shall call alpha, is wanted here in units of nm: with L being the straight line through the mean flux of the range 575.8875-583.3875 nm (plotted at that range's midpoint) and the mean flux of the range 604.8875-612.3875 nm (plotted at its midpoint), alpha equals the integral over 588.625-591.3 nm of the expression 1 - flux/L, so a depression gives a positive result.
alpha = 0.311 nm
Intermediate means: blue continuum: 6.11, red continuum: 6.13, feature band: 5.4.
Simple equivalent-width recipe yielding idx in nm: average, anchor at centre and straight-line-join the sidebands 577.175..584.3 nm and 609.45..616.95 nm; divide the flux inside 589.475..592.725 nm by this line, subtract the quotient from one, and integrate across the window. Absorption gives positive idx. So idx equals 0.127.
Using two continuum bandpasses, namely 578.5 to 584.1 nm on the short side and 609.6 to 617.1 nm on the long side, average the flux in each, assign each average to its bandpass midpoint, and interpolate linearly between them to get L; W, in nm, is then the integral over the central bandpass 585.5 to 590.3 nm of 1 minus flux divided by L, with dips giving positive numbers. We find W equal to 0.34 nm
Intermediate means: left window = 6.13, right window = 5.82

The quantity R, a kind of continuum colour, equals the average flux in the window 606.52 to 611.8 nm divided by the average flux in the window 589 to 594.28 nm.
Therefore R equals 1.1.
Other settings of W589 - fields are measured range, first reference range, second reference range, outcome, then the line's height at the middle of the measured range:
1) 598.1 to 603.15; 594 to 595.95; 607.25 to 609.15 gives 0.01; 6.06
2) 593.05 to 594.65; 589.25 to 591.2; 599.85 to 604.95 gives -0.05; 5.74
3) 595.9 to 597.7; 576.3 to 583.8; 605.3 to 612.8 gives 0.01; 6.1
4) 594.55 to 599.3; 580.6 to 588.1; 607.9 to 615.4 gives 0.02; 6.04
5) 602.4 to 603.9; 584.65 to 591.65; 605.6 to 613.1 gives -0.03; 5.97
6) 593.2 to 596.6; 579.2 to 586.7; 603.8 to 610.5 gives 0.03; 6.16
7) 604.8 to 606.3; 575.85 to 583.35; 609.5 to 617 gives -0.06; 5.9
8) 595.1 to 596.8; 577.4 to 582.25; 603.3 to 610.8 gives 0.02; 6.1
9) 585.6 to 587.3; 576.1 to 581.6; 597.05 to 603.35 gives 0.03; 6.11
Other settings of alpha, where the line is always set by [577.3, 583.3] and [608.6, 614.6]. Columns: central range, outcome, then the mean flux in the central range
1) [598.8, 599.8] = -0.02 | 6.07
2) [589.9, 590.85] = 0.02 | 5.84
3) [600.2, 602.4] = 0.00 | 5.97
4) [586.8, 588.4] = -0.02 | 6.06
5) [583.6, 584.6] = -0.09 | 6.56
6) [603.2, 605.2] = -0.09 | 6.23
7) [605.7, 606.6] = -0.02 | 6.07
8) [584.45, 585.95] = -0.08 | 6.33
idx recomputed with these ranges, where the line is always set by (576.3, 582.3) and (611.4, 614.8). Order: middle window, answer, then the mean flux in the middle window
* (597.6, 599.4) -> 0.04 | 5.83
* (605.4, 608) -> -0.13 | 6.17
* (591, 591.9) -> 0.04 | 5.75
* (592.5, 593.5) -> -0.04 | 6.24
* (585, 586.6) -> 0.03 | 5.97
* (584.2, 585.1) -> -0.05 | 6.42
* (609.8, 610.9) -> 0.00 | 5.86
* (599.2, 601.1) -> -0.03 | 6.05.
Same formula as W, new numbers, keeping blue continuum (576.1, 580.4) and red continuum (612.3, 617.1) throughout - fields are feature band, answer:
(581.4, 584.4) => 0.04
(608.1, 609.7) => -0.10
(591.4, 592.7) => 0.04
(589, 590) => 0.19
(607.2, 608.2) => -0.04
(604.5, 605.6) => -0.09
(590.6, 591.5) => 0.02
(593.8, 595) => 0.01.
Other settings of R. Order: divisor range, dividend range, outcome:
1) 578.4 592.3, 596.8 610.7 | 1.02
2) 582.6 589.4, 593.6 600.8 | 1.00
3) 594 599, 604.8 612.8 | 1.02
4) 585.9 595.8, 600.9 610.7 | 1.05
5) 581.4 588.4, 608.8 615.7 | 0.97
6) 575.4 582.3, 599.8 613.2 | 0.99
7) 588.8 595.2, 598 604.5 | 1.05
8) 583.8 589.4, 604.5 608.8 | 1.05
